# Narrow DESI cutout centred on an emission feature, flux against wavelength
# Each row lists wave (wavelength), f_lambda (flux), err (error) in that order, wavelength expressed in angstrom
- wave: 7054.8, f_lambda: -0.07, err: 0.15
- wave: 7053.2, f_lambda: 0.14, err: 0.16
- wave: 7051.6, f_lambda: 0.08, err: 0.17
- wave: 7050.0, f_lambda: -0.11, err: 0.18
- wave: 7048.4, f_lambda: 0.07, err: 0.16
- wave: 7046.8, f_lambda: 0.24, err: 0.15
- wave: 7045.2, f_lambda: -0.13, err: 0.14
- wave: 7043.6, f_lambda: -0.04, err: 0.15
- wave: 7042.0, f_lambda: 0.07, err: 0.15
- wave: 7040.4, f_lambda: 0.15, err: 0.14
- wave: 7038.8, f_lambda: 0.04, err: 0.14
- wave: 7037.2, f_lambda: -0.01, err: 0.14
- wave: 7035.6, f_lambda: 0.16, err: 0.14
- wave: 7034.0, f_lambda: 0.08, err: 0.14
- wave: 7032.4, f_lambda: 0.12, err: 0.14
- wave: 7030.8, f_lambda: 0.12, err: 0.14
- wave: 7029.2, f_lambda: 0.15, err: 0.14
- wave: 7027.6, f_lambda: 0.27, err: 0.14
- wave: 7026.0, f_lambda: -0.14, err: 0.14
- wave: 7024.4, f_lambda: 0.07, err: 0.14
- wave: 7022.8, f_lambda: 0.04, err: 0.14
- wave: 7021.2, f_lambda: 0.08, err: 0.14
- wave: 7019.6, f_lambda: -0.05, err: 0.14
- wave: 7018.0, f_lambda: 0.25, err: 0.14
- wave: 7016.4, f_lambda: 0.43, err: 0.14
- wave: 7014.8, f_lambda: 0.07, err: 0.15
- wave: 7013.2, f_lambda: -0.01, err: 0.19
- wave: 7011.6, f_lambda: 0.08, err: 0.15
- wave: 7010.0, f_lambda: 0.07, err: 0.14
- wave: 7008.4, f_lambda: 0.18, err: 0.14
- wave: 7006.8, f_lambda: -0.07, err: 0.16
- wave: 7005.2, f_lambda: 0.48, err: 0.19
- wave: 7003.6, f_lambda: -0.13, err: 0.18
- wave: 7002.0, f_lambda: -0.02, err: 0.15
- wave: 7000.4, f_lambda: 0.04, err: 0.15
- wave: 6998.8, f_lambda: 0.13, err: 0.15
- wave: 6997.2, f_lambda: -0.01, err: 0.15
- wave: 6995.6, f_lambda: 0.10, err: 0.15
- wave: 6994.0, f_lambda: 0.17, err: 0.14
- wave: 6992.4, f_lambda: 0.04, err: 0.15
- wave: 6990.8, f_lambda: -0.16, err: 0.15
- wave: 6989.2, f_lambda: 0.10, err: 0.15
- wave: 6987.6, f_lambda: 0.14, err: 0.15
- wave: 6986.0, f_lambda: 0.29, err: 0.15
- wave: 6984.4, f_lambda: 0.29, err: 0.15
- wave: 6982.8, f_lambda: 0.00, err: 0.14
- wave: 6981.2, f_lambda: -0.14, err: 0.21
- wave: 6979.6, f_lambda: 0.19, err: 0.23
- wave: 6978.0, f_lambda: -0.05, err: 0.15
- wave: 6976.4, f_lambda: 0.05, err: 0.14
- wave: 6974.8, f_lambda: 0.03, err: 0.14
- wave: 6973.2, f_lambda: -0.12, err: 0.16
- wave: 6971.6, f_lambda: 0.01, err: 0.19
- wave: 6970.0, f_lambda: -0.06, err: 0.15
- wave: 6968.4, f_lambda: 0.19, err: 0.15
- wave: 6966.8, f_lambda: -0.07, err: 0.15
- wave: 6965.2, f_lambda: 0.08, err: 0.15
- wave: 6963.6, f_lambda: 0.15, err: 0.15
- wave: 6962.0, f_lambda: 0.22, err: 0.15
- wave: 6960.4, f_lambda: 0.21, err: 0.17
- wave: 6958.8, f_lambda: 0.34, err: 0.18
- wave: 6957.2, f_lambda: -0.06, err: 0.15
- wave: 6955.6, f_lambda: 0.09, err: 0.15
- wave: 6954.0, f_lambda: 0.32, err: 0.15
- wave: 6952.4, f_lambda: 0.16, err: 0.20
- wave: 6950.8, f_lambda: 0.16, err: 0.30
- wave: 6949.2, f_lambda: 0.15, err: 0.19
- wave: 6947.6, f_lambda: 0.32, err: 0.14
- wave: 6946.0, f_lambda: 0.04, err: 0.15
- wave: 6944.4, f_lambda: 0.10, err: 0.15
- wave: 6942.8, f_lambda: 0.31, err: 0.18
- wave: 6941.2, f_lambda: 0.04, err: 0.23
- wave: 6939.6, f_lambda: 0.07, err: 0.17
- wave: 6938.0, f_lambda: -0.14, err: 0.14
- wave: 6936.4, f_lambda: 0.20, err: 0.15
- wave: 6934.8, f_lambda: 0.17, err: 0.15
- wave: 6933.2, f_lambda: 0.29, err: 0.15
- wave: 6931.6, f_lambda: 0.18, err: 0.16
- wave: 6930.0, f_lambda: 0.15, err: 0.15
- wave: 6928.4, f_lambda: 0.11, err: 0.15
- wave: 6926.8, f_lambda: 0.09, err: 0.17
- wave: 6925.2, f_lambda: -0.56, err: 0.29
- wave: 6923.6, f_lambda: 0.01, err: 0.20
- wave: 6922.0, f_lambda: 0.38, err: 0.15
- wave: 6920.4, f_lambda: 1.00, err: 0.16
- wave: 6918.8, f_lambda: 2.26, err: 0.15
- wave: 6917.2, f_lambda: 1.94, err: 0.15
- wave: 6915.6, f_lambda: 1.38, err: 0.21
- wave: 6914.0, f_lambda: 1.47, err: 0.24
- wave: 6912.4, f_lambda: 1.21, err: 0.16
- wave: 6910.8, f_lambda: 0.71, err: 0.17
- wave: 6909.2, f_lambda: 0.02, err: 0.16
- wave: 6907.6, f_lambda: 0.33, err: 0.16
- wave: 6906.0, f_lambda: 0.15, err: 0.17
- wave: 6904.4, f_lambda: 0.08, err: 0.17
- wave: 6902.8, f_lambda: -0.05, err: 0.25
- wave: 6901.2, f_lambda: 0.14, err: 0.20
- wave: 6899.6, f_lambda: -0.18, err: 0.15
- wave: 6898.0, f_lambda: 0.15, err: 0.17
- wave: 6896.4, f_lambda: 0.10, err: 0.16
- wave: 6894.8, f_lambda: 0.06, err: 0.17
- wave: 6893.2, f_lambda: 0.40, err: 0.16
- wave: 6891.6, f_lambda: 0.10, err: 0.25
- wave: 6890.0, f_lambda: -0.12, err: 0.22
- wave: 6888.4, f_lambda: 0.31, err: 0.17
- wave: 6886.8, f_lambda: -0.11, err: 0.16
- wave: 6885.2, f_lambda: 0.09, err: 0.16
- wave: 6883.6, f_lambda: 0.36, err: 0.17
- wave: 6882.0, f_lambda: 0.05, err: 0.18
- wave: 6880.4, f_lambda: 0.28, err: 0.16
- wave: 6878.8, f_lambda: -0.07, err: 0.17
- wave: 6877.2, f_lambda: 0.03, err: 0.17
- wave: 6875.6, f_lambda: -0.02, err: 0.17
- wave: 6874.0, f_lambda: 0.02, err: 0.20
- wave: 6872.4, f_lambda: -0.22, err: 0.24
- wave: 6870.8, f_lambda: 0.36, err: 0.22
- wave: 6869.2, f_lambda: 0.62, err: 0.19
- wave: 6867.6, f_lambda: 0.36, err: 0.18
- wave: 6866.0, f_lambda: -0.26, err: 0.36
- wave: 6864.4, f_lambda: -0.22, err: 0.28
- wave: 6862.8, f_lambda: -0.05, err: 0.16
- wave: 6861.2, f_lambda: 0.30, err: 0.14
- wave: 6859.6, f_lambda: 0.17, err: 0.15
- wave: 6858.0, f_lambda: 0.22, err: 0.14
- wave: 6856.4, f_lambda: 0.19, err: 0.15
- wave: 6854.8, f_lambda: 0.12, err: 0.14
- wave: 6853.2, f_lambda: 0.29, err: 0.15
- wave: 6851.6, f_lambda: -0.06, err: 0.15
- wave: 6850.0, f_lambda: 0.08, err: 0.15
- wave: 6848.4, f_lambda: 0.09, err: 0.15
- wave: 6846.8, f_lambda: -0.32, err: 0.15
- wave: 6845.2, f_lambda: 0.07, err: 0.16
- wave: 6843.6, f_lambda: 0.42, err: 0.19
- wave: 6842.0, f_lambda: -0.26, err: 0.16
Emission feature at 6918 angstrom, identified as [O II]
